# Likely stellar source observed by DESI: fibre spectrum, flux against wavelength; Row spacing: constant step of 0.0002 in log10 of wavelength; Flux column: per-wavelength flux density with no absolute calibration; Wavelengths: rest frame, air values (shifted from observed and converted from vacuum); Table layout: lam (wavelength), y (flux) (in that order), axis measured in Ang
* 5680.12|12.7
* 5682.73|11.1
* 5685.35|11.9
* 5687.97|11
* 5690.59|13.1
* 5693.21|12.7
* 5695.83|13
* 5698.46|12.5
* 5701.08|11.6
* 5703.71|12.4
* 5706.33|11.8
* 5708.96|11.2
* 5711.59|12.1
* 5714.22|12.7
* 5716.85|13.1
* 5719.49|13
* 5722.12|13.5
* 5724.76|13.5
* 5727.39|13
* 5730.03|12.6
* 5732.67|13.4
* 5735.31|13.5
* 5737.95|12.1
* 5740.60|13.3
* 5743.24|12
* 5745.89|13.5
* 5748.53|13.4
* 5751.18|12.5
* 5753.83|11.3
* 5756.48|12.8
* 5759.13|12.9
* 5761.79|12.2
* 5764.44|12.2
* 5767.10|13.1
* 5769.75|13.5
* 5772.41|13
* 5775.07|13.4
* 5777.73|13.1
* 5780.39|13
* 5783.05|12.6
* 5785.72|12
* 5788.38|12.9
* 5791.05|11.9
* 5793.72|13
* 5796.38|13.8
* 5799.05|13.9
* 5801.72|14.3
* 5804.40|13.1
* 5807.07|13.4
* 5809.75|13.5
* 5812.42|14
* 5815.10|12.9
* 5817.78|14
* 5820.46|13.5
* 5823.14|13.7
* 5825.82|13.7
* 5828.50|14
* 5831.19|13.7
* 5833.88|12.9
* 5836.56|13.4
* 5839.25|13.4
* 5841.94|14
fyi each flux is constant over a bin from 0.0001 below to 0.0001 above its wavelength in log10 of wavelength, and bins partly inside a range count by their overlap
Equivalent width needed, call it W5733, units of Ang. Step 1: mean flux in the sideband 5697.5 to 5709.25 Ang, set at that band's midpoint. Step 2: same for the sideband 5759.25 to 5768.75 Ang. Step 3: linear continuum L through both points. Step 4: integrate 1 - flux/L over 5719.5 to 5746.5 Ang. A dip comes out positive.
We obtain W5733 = -1.7 Ang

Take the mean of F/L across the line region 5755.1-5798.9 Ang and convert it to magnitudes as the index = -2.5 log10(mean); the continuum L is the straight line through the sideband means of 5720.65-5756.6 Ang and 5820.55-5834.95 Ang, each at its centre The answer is 0.03 mag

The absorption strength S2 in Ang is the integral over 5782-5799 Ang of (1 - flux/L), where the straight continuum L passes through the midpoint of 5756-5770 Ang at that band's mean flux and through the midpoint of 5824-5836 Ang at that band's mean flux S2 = 0.4 Ang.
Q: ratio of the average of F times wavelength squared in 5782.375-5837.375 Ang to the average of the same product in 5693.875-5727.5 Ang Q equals 1.10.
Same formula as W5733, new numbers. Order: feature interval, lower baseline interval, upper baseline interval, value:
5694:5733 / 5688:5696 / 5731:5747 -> 0.5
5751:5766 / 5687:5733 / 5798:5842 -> 0.8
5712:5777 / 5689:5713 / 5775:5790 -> -1.9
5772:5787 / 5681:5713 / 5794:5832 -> 0.4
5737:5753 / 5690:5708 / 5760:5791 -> -0.2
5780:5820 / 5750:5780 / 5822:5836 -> -0.1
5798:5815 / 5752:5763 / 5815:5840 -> -0.6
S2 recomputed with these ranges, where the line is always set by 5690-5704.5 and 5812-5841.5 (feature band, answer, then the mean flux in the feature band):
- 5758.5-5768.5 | 0.4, 12.6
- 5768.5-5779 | -0.1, 13.2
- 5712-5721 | -0.1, 12.9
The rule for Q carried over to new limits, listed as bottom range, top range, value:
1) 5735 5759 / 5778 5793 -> 1.00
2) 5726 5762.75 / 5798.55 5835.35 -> 1.09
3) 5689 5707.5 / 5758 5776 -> 1.06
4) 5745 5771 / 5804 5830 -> 1.09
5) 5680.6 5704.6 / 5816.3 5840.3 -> 1.17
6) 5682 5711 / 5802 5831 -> 1.18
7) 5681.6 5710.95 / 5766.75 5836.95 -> 1.15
